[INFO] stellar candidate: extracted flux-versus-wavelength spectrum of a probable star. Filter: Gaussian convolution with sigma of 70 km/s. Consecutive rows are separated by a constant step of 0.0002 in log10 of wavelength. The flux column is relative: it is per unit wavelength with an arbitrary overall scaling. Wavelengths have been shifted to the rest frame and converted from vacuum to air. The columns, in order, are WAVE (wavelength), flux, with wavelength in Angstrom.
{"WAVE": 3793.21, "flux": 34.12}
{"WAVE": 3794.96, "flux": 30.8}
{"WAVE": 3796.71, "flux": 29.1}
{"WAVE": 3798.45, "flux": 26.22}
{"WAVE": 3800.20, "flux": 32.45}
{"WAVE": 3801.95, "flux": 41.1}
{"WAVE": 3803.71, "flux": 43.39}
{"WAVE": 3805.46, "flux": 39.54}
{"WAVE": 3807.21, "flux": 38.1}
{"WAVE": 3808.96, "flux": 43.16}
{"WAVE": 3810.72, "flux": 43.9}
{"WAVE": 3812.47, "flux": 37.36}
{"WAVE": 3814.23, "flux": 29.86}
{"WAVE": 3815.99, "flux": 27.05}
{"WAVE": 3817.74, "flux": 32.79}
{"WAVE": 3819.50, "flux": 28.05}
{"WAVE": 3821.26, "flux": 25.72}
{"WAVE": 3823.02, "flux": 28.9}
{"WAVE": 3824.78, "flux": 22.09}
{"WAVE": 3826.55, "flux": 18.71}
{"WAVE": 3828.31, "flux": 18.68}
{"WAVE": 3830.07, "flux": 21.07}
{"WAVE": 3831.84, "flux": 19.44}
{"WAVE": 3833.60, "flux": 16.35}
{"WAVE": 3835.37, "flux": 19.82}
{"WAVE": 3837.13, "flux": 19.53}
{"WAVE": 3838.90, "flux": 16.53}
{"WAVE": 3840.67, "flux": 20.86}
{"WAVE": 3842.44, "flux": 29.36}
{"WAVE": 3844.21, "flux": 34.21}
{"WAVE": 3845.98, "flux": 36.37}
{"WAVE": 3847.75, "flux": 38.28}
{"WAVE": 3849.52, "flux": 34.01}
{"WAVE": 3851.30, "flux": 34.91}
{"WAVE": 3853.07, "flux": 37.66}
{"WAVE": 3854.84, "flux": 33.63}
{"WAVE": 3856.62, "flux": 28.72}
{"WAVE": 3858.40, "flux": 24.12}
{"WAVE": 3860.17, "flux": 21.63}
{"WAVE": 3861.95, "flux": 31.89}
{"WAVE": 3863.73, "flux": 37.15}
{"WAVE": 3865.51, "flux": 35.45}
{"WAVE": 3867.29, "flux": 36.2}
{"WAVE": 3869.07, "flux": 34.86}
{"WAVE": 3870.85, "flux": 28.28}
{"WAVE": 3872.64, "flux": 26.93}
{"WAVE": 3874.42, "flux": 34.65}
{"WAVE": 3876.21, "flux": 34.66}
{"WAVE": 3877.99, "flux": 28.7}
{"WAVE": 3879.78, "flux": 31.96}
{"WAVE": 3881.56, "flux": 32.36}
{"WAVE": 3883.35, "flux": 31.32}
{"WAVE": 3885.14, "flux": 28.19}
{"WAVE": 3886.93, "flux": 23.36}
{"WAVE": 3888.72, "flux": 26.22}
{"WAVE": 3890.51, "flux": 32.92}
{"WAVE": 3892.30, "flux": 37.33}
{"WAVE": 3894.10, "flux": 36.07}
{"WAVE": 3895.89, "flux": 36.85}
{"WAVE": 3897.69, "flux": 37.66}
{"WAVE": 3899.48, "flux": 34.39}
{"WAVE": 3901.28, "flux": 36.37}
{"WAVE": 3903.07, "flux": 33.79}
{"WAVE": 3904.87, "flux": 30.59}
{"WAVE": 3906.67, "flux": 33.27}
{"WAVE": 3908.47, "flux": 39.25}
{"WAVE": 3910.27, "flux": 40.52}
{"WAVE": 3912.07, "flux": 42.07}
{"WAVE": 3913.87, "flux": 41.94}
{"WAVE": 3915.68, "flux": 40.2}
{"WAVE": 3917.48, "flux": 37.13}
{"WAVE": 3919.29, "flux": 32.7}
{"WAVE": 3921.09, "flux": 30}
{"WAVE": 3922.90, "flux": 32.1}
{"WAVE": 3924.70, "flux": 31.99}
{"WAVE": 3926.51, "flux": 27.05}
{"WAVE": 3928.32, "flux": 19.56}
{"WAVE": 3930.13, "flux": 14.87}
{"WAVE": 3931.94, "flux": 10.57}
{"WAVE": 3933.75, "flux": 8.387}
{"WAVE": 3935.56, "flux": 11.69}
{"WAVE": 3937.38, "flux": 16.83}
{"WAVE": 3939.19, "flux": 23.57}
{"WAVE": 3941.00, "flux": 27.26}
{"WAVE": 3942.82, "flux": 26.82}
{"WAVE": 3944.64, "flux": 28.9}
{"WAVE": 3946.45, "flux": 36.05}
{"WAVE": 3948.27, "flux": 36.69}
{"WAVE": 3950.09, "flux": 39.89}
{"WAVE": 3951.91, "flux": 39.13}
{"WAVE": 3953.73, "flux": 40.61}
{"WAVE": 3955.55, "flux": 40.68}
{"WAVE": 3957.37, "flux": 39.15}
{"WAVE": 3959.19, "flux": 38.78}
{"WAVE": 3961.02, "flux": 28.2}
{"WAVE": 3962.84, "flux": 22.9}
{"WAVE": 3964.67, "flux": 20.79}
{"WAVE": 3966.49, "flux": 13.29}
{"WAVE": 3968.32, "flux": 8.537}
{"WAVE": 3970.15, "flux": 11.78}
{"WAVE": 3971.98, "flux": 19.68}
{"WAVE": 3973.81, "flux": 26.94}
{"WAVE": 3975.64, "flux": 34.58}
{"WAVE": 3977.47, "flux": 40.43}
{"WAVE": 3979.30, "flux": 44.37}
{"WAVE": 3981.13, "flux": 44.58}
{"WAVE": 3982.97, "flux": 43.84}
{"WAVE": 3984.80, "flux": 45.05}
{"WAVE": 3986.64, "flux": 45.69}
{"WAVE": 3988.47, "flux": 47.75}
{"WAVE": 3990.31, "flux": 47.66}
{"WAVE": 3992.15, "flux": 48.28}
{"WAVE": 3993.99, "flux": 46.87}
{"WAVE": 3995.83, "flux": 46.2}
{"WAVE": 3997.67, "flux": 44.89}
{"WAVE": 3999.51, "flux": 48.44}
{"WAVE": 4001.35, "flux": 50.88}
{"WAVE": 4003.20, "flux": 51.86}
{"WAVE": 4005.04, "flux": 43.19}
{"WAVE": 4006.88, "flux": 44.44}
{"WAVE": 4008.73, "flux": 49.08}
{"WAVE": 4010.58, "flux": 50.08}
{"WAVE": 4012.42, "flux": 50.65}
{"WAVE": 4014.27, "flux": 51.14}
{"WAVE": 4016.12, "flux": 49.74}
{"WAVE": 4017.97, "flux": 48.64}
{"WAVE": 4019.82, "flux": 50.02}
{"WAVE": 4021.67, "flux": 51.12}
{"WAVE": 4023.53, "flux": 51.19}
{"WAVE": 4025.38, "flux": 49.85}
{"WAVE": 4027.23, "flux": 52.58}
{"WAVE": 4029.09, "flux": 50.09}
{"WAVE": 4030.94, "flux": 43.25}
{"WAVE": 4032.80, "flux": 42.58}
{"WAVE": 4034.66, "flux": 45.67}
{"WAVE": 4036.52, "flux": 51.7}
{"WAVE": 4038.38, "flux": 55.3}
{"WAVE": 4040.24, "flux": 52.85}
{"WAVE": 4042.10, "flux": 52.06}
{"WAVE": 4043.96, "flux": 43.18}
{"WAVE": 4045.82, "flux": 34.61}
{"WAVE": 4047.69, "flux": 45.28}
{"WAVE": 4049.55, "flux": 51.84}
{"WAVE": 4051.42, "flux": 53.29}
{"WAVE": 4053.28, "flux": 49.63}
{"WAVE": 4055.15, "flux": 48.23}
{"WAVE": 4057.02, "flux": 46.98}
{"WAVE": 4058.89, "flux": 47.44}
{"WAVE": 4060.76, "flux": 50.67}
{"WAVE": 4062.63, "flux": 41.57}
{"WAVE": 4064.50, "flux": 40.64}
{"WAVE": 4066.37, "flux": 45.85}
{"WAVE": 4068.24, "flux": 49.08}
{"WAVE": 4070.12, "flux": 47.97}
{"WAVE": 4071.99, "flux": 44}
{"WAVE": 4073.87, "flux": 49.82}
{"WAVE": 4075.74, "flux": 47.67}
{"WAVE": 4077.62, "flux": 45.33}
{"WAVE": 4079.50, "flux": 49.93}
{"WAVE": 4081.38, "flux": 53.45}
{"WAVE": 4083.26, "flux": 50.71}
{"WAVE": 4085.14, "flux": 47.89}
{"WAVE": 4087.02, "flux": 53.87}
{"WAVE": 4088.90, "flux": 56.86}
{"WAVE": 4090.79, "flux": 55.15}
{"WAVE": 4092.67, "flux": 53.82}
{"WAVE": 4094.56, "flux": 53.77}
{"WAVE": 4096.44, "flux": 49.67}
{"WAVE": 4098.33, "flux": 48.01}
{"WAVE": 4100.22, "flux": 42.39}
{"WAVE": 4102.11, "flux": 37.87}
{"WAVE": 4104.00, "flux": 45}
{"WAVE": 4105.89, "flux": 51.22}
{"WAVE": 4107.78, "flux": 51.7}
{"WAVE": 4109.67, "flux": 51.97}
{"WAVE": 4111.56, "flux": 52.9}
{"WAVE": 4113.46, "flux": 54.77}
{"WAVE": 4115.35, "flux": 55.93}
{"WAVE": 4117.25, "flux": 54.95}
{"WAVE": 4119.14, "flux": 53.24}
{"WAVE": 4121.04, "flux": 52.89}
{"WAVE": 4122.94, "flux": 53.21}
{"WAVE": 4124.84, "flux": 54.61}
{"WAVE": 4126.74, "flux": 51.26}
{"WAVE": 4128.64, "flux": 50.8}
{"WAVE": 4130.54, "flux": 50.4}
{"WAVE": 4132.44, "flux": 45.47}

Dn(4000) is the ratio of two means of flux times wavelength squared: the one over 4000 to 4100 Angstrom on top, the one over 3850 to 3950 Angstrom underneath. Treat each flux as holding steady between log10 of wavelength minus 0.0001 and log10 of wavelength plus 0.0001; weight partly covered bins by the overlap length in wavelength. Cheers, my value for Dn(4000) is 1.7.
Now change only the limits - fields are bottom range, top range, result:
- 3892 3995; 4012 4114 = 1.60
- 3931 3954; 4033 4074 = 1.91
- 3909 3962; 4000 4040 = 1.68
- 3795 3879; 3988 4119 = 1.81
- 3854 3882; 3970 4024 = 1.53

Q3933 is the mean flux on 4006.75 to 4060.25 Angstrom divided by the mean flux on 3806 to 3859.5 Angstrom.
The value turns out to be 1.70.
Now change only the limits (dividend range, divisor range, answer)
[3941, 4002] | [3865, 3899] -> 1.12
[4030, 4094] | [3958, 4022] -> 1.21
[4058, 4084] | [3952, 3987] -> 1.48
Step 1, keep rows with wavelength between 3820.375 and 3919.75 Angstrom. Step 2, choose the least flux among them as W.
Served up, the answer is 16.35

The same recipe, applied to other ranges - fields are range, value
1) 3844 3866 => 21.63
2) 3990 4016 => 43.19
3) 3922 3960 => 8.387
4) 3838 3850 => 16.53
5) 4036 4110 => 34.61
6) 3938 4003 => 8.537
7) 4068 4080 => 44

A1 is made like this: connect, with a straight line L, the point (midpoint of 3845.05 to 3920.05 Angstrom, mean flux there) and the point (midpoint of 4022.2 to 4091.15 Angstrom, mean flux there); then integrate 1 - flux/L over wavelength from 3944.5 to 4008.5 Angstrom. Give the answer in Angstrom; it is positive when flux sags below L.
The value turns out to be 6.4 Angstrom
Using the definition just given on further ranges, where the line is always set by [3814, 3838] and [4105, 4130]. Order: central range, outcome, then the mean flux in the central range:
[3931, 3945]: 6.4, 18.9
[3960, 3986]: 6.3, 29.2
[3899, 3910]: -1.3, 35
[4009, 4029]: -3.5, 50.4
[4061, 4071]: 0.5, 45.4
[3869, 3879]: -1.0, 31.1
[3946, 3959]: -1.0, 39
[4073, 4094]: -0.8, 51.4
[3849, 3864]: -2.8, 31.2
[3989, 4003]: -2.5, 47.8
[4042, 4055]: -0.3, 46.9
